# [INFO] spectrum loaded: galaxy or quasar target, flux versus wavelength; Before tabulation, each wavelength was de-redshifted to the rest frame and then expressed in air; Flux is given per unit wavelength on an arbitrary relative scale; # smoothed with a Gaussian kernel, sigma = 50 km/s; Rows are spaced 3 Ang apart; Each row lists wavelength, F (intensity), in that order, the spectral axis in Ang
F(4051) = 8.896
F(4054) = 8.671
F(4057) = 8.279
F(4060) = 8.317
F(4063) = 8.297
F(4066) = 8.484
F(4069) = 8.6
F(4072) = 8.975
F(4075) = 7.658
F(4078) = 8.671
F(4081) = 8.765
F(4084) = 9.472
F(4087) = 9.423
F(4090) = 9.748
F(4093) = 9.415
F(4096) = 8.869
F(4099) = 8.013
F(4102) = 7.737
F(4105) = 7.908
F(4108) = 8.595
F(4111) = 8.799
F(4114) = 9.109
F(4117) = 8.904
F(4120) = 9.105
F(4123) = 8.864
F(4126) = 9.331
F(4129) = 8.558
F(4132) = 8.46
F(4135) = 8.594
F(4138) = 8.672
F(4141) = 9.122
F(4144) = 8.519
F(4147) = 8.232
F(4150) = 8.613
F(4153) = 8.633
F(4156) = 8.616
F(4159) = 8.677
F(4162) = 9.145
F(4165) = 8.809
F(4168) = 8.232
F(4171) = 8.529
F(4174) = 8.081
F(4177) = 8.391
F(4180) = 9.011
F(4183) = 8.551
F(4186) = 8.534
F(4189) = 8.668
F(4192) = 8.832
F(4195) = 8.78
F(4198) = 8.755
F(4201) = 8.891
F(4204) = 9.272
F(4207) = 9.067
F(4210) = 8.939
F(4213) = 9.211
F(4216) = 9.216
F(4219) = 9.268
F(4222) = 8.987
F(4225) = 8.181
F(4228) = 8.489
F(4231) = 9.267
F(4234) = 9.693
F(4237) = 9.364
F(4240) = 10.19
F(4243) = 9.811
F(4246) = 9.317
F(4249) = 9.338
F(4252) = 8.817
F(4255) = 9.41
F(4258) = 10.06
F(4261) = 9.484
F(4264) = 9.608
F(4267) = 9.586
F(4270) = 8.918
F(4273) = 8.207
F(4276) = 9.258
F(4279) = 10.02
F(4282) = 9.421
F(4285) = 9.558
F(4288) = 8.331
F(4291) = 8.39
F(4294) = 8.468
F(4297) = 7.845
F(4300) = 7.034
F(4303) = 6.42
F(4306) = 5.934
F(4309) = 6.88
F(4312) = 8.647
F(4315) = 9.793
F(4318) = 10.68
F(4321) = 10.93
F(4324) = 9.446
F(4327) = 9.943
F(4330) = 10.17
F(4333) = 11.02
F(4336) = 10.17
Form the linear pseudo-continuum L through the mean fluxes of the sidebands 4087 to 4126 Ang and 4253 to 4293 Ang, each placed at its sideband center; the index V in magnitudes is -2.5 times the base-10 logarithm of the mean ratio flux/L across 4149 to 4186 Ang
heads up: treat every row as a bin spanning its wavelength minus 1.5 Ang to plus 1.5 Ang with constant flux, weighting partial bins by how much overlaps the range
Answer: 0.04 mag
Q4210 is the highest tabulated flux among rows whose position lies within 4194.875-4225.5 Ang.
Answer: 9.272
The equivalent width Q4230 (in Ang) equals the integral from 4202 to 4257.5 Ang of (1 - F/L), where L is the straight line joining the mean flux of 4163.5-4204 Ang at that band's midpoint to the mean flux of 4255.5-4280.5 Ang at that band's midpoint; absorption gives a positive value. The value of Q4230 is -1.1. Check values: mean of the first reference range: 8.64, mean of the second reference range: 9.39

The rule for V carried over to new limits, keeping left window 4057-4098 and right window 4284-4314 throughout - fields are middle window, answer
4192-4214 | -0.10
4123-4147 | -0.03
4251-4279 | -0.18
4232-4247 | -0.20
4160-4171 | -0.04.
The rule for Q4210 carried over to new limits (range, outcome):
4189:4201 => 8.891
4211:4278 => 10.19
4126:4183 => 9.331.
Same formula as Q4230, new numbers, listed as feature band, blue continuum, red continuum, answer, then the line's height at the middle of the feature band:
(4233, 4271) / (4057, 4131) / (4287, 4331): -3.9 Ang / 8.62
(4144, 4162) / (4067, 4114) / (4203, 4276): 0.7 Ang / 8.94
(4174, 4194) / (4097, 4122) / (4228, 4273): 0.8 Ang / 9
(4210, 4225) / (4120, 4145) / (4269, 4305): -0.8 Ang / 8.6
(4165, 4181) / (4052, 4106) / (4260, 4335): 0.6 Ang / 8.78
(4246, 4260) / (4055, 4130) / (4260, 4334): -0.8 Ang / 8.89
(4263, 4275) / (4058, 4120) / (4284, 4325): -0.8 Ang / 8.47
